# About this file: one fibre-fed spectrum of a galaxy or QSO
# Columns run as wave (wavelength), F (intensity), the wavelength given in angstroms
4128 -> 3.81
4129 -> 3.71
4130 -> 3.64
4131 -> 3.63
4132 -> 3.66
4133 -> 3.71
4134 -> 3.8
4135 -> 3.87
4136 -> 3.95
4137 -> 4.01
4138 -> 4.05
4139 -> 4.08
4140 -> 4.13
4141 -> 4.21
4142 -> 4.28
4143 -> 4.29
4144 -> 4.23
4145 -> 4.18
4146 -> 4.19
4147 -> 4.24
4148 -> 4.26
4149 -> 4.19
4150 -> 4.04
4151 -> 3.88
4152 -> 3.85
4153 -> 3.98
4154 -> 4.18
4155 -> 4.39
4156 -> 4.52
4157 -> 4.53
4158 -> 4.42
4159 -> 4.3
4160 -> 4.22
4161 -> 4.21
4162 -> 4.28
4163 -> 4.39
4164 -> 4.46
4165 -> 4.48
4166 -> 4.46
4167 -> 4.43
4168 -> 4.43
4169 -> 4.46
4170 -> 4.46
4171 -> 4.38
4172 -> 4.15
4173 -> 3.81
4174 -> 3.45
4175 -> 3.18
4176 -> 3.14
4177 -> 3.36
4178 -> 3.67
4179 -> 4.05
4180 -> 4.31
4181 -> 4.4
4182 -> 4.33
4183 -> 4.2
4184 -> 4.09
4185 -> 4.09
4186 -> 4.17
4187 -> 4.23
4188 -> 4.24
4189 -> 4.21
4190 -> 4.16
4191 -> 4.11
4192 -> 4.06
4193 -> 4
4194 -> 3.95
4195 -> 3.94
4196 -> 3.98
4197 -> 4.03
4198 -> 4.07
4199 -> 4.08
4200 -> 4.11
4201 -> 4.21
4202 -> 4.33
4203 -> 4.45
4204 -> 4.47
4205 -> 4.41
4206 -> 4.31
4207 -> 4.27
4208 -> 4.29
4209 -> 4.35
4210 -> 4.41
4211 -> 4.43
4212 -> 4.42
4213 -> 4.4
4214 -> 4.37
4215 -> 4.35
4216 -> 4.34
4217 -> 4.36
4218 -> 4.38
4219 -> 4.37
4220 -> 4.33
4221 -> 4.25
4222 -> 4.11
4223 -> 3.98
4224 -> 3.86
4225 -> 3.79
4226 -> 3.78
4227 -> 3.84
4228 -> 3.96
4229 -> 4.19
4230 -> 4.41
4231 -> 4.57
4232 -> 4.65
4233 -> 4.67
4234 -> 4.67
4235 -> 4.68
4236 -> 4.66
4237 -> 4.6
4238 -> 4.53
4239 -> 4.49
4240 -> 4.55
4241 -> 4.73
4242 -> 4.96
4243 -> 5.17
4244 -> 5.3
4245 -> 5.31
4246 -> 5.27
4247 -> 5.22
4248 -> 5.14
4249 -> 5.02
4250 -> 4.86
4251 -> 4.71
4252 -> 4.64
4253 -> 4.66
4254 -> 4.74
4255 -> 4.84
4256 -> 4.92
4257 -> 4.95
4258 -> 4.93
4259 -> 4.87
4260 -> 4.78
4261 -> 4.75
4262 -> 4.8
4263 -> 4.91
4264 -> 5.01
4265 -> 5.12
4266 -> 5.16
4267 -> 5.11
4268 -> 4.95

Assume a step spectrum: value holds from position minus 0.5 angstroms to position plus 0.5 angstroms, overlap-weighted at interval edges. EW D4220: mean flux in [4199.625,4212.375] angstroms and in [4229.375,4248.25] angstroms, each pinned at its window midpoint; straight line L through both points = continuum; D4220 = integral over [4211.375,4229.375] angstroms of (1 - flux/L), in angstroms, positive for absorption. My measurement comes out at 1.5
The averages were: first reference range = 4.34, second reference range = 4.81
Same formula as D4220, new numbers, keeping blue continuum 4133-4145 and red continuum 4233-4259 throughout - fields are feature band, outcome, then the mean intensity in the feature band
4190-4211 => 1.5 angstroms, 4.2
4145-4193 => 1.6 angstroms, 4.15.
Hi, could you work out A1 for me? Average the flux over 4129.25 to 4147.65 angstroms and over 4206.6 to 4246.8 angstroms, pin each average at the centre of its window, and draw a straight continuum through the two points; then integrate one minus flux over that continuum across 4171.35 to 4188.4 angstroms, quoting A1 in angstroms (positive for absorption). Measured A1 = 1.1 angstroms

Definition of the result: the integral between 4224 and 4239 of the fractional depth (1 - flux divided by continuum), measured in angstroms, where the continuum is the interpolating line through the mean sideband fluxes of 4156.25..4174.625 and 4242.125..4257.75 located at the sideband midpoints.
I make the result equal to 1.5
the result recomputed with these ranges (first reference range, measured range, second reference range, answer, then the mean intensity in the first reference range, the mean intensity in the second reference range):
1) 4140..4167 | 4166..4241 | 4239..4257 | 6.5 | 4.26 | 4.93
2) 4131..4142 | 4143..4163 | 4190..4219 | -1.0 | 3.95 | 4.25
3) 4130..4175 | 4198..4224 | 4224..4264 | 1.2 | 4.15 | 4.7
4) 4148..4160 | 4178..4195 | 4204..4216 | 0.6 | 4.21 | 4.37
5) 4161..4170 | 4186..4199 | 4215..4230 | 0.6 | 4.41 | 4.13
